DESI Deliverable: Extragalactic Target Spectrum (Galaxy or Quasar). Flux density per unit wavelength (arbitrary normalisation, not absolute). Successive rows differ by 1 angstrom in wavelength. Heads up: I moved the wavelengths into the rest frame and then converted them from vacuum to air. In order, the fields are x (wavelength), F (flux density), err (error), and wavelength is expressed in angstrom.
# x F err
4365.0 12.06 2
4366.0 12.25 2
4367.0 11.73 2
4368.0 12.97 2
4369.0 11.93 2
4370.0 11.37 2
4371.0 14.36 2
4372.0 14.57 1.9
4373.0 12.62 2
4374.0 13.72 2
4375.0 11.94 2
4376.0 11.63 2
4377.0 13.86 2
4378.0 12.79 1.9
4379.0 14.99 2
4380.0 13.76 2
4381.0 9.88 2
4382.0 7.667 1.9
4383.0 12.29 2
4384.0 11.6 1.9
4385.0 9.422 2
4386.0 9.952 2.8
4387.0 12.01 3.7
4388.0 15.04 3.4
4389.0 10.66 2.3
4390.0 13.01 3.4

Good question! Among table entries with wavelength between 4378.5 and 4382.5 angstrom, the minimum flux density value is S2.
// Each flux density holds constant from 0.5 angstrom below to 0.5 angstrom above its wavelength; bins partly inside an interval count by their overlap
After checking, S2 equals 7.667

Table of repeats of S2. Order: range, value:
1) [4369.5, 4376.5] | 11.37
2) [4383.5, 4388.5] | 9.422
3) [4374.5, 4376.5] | 11.63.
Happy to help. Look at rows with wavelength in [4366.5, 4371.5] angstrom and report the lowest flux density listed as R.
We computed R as 11.37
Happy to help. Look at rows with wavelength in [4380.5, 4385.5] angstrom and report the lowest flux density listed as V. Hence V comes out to 7.667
